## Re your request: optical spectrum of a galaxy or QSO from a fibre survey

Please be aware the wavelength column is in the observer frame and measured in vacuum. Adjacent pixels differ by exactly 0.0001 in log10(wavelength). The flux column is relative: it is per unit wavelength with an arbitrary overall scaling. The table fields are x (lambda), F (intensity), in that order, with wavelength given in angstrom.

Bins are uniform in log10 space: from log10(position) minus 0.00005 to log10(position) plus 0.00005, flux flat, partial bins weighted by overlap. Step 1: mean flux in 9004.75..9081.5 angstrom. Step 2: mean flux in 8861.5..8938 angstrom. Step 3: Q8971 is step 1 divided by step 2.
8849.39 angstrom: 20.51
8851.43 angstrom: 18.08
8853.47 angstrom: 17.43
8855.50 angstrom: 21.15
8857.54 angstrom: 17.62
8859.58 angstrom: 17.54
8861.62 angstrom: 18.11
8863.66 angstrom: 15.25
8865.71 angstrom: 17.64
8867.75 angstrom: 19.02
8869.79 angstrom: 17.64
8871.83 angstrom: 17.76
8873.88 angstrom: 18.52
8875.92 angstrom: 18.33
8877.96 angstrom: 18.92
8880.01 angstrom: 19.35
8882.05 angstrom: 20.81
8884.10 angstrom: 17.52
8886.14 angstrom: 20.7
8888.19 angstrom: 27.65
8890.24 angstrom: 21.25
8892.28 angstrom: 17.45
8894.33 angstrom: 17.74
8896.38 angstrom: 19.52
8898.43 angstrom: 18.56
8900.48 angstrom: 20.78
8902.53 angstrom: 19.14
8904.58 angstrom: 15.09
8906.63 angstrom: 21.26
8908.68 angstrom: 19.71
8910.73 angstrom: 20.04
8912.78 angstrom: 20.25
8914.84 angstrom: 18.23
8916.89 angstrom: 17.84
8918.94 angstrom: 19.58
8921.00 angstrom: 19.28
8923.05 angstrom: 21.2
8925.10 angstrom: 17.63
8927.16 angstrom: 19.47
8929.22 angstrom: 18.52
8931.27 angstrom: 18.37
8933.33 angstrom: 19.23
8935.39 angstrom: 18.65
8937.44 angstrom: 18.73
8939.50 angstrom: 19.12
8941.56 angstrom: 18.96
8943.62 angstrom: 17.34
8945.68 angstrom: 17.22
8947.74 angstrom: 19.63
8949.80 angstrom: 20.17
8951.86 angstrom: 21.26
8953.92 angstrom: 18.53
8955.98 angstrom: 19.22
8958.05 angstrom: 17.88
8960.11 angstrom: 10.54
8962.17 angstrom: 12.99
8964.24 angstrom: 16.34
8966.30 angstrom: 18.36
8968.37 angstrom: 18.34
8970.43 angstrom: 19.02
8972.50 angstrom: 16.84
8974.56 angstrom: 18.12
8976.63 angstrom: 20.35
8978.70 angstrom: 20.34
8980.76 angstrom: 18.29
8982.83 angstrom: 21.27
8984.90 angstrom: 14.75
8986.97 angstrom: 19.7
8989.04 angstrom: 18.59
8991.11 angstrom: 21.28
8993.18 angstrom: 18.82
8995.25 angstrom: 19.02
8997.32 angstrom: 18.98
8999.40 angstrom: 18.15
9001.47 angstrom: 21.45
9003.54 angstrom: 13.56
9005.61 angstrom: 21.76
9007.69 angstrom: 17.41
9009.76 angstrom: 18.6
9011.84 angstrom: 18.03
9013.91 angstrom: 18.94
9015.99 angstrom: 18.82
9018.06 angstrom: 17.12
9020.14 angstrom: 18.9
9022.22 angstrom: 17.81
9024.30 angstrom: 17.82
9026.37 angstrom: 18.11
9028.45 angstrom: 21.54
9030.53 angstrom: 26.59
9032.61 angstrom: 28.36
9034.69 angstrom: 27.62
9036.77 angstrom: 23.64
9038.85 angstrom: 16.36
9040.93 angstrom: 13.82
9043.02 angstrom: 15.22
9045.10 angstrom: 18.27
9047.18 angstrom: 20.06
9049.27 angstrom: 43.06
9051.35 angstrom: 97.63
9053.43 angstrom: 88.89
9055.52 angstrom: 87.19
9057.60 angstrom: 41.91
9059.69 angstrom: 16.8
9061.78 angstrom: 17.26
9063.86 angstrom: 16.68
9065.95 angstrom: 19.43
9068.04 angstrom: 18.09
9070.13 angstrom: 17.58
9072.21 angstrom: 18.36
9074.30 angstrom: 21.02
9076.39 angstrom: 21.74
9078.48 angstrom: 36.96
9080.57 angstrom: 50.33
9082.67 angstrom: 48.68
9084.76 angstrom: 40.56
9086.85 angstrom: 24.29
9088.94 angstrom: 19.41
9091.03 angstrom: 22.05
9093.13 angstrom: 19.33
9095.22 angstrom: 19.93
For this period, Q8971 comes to 1.5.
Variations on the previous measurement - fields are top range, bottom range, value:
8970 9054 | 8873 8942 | 1.20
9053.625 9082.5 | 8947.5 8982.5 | 1.76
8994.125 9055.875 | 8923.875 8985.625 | 1.47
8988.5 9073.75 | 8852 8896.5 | 1.35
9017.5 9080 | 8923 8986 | 1.59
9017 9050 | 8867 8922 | 1.10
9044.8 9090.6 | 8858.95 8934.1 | 1.88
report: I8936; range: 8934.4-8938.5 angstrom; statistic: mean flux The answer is 18.7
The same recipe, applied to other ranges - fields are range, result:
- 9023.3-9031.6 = 21.1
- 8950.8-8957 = 19.7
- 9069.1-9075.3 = 19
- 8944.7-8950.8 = 19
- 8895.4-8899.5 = 19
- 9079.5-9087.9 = 40.9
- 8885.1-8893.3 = 21.8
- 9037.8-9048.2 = 16.7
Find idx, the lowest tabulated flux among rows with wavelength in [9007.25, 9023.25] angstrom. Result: 17.12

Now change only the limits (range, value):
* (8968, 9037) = 13.56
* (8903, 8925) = 15.09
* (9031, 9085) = 13.82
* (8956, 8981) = 10.54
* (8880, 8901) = 17.45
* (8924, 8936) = 17.63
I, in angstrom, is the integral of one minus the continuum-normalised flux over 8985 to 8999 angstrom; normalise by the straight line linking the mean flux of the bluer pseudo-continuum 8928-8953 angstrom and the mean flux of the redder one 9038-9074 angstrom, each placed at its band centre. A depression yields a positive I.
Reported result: 3.46 angstrom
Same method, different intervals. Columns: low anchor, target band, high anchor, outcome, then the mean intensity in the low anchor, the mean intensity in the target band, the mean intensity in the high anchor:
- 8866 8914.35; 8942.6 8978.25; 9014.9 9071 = 9.0 angstrom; 19.4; 17.8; 29.1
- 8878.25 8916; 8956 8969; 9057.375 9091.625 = 3.6 angstrom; 19.7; 15.9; 26.2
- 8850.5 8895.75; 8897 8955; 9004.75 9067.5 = 7.3 angstrom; 18.9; 19.1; 28.1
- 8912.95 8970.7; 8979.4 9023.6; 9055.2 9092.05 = 8.4 angstrom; 18.3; 18.6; 28.8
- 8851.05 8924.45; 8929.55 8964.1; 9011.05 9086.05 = 7.4 angstrom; 19.1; 18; 29.5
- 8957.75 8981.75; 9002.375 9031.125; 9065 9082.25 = 3.4 angstrom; 17.3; 18.8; 26.3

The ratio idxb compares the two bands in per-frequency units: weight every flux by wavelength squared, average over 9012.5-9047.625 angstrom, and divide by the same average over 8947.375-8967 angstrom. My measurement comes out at 1.16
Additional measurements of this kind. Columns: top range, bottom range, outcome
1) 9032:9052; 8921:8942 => 1.57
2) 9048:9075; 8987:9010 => 2.08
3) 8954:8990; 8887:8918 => 0.92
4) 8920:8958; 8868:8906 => 1.00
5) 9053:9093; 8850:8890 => 1.76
